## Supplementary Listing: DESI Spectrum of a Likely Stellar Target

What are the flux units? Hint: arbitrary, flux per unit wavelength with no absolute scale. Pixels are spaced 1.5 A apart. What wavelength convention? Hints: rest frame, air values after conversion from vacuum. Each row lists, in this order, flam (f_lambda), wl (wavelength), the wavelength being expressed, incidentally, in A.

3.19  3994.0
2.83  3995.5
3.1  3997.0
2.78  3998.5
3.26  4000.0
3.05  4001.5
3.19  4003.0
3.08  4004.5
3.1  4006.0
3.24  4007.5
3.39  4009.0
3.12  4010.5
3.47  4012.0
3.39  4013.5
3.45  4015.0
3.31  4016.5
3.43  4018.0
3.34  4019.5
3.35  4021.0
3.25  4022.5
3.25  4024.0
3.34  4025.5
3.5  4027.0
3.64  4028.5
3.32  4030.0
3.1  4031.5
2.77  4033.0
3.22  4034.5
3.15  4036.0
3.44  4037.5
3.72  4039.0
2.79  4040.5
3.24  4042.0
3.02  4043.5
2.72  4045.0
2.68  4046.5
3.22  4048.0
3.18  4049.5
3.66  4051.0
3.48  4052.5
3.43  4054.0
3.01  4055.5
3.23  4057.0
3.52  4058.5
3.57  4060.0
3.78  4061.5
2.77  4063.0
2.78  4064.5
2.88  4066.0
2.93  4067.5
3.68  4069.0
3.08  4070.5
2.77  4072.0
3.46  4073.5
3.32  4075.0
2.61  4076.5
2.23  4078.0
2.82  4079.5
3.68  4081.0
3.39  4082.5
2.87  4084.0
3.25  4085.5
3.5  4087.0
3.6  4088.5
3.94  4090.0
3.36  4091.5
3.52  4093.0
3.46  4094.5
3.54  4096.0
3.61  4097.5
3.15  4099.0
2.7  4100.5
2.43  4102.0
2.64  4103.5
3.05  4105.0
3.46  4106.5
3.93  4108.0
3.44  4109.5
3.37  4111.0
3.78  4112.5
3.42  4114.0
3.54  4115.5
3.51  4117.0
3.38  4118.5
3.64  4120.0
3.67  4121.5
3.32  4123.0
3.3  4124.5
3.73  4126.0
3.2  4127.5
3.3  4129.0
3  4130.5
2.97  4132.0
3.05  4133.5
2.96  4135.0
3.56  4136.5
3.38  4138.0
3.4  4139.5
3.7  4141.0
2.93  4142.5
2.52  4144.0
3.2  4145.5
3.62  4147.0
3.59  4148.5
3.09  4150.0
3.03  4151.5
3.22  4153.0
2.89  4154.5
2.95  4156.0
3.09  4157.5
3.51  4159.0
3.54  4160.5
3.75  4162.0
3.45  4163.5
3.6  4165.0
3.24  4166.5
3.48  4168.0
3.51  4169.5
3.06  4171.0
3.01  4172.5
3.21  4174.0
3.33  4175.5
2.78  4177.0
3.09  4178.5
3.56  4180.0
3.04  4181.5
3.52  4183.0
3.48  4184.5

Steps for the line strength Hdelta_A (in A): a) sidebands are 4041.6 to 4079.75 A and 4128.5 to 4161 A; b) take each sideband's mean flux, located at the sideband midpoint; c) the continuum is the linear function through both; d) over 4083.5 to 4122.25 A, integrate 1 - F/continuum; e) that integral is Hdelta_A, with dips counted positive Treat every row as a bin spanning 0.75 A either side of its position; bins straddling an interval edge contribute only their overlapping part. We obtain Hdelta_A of -2.7 A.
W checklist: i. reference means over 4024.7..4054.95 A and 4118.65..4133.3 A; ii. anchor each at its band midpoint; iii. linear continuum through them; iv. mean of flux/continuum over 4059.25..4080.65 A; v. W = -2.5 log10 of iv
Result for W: 0.07 mag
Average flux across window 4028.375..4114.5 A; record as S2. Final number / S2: 3.23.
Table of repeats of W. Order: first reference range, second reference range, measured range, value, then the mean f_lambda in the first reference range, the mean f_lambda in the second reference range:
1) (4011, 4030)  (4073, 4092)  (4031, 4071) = 0.04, 3.39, 3.23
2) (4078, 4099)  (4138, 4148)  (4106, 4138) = -0.03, 3.37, 3.25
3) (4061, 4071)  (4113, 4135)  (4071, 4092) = -0.01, 3.11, 3.35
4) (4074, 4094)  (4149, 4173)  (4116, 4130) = -0.06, 3.24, 3.28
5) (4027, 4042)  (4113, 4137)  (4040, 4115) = 0.03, 3.25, 3.35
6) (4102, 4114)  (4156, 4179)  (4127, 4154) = 0.04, 3.32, 3.3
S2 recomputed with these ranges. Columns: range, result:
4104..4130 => 3.46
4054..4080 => 3.1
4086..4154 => 3.32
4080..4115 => 3.35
